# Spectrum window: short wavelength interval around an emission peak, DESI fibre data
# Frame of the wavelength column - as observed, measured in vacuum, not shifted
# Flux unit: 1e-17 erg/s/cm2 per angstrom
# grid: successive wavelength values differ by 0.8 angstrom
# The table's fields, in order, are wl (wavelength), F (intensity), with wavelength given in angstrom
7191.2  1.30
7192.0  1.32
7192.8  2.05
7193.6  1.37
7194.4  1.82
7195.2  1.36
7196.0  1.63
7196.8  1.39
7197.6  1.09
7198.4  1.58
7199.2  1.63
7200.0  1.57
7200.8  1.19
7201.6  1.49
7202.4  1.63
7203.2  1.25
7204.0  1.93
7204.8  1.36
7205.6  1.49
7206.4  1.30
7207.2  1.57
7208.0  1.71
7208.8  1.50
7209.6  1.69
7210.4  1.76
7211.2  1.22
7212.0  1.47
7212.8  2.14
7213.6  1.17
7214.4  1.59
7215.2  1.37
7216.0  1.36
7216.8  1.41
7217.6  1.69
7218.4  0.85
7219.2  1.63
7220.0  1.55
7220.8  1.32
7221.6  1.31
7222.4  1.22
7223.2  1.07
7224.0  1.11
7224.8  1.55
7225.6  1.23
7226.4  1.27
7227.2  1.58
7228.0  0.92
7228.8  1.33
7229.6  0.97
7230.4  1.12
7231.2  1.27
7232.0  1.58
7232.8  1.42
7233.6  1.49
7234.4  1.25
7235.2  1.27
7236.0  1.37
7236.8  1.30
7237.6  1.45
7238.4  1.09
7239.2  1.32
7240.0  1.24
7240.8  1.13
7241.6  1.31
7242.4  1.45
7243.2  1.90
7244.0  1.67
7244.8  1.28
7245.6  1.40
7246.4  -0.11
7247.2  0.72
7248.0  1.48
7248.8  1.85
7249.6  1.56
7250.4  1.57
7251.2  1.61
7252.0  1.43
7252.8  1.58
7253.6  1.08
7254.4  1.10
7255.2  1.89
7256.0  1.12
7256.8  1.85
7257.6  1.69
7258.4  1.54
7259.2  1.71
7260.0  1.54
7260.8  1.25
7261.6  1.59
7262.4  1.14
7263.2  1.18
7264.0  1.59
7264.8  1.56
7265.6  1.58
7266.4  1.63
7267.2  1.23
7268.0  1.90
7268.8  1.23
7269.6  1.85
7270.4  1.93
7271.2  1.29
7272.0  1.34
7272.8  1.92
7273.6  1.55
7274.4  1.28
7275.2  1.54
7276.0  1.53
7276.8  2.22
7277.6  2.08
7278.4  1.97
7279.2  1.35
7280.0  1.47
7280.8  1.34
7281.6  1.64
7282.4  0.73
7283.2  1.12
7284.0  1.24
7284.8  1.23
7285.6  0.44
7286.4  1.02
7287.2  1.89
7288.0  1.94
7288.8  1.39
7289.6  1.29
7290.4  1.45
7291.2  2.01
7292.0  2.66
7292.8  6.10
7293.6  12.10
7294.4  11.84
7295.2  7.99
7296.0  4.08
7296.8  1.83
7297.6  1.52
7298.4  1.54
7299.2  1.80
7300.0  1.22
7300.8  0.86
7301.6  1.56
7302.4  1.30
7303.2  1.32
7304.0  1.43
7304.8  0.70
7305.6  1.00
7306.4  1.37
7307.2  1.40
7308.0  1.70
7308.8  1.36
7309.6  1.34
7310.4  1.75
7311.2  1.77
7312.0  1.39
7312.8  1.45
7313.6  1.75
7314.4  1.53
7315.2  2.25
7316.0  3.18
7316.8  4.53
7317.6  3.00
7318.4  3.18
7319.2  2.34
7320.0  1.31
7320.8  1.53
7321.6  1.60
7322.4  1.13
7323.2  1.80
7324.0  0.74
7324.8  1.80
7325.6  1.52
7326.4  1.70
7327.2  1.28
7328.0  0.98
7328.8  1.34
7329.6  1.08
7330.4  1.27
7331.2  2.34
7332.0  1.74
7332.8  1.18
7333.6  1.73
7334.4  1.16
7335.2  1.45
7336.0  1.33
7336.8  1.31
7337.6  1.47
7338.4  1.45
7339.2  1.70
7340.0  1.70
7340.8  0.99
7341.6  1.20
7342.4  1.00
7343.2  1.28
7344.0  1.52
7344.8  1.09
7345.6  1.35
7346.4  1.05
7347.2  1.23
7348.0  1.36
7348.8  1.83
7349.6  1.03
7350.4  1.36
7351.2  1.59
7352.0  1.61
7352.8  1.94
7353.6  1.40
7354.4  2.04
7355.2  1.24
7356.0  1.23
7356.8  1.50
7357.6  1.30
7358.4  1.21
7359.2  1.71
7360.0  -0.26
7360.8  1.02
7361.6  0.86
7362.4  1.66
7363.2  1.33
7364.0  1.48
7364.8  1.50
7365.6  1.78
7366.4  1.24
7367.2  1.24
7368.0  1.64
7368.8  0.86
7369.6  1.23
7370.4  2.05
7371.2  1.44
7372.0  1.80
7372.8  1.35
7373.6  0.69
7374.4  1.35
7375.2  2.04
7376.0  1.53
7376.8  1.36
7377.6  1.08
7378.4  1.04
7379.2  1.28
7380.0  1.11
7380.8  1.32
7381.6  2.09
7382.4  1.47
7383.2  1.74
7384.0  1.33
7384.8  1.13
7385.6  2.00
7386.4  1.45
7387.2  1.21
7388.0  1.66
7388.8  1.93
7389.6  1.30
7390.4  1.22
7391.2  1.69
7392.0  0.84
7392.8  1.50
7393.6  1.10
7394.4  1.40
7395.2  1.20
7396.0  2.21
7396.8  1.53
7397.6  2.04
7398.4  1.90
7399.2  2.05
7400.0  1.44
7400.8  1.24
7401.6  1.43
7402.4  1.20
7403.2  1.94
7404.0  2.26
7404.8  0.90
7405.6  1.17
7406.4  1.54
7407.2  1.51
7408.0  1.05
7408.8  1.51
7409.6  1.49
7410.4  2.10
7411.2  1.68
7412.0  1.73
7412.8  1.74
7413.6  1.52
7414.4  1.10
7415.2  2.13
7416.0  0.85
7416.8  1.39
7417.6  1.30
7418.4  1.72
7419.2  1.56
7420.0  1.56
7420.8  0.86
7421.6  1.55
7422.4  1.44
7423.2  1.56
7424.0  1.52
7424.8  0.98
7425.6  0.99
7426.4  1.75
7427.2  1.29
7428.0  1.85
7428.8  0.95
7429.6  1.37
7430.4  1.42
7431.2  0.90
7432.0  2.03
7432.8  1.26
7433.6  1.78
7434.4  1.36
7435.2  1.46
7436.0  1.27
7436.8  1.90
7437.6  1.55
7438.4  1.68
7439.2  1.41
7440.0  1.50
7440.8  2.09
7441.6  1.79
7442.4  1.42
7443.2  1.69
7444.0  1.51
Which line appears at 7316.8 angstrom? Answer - [N II]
